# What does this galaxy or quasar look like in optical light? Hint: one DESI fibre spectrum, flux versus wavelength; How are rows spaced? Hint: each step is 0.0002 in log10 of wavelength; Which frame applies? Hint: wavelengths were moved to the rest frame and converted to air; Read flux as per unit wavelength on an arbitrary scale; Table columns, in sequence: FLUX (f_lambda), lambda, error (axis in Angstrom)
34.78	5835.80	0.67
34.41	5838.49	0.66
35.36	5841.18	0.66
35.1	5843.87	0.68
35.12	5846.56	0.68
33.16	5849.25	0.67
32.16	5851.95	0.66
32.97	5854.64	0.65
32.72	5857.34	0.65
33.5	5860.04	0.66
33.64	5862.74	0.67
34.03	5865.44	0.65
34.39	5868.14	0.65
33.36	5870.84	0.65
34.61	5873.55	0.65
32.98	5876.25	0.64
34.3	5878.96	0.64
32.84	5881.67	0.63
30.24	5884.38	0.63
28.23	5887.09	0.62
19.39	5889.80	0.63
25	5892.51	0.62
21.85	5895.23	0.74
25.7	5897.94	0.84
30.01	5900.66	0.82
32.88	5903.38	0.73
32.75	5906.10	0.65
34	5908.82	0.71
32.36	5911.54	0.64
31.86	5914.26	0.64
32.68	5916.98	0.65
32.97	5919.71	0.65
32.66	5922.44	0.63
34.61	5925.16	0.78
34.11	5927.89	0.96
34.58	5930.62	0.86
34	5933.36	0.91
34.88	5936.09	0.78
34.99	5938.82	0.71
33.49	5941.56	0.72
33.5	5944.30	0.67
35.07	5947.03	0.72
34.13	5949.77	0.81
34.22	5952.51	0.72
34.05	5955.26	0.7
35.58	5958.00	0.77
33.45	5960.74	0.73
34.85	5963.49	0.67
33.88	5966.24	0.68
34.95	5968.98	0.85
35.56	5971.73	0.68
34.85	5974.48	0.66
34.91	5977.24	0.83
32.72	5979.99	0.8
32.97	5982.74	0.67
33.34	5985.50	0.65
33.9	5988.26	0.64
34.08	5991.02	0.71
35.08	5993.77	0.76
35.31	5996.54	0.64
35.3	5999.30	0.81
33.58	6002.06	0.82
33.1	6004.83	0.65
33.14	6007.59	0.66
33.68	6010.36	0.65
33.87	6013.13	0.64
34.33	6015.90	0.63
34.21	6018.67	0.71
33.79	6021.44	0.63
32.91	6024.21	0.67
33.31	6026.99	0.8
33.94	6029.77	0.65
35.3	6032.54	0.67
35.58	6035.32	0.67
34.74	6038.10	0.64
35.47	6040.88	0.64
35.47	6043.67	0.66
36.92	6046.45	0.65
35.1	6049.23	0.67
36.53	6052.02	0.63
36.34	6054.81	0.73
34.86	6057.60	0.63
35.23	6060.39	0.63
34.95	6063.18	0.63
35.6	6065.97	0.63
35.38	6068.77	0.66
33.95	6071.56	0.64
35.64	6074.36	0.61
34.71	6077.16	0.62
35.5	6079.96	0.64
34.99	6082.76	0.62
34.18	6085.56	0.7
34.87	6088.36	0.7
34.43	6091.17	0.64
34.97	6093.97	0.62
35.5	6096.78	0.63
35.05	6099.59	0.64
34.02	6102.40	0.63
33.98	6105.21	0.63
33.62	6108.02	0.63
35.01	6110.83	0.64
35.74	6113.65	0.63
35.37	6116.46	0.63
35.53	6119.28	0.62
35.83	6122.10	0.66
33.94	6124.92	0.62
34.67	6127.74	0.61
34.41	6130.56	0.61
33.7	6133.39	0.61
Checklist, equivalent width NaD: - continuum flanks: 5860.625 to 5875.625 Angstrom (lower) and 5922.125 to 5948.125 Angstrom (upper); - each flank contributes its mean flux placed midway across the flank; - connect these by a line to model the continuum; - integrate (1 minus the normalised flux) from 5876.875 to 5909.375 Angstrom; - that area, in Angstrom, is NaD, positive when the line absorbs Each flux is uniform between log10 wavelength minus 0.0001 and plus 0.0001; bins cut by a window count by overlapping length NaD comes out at 4.9 Angstrom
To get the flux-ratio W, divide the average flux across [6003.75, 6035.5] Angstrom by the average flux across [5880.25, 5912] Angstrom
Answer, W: 1.18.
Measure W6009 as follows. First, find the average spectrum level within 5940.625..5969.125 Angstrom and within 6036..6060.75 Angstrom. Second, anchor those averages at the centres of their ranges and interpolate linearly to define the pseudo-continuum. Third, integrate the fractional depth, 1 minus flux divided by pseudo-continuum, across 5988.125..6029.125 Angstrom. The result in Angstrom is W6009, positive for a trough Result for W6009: 1.3 Angstrom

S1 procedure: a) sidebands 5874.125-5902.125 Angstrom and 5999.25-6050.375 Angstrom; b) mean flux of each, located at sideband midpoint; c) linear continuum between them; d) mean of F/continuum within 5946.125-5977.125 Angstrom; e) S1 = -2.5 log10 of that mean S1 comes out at -0.10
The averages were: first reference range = 28.2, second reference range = 34.4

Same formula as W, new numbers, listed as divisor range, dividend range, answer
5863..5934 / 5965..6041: 1.09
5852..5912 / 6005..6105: 1.12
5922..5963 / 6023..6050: 1.02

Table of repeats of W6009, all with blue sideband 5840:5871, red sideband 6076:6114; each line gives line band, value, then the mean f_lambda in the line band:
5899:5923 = 1.16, 32.4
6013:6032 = 0.34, 33.8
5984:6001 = -0.07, 34.5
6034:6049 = -0.47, 35.6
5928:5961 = -0.19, 34.3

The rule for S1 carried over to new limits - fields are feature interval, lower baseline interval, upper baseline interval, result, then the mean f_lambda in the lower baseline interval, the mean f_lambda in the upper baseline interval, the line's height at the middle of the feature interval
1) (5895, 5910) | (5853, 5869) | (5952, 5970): 0.13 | 33.5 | 34.4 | 33.9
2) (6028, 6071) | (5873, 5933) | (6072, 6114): -0.05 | 30.9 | 34.8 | 33.9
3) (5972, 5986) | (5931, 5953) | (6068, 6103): 0.02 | 34.3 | 34.9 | 34.4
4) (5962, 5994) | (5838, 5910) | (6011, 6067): -0.02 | 31.6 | 34.9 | 33.7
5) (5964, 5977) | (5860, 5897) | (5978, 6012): -0.05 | 30.4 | 33.9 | 33.1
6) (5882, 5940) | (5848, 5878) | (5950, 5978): 0.10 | 33.4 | 34.6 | 34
